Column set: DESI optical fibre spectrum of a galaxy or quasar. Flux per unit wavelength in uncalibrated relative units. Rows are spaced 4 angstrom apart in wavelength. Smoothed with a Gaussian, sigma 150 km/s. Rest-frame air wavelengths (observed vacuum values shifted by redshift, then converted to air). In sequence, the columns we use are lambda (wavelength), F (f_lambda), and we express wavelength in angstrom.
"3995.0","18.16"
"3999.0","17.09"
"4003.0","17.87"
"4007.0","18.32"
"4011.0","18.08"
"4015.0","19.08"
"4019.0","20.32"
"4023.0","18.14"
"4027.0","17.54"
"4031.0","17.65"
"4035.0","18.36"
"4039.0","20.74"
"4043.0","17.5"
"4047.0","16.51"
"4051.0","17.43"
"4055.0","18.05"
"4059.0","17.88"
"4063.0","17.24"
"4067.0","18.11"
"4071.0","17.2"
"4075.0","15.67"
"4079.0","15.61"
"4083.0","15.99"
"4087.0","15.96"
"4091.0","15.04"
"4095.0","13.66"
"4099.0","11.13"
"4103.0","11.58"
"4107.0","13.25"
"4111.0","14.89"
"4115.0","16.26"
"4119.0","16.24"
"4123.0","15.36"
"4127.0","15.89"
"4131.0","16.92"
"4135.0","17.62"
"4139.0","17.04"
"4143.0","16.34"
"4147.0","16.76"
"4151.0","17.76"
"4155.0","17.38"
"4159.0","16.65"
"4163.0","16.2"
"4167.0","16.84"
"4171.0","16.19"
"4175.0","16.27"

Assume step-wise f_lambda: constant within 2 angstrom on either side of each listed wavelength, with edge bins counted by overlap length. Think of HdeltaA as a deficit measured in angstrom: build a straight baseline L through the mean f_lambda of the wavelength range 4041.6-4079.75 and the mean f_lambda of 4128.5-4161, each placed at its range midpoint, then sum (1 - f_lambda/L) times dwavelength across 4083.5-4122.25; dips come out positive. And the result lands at 6.3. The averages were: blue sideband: 17.2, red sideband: 17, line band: 14.3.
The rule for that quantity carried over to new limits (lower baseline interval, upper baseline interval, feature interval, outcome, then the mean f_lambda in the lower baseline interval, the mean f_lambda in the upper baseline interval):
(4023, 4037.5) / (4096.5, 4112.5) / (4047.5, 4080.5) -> -3.3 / 18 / 12.7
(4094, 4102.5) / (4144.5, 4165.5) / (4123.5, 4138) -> -1.8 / 12.1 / 16.9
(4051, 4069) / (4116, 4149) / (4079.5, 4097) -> 2.1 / 17.8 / 16.5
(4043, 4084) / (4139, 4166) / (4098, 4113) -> 3.7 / 17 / 16.9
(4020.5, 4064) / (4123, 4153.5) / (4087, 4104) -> 4.0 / 18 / 16.8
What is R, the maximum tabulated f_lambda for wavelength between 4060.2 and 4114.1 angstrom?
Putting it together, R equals 18.11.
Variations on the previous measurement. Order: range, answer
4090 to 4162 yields 17.76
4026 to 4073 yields 20.74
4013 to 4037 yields 20.32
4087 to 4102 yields 15.96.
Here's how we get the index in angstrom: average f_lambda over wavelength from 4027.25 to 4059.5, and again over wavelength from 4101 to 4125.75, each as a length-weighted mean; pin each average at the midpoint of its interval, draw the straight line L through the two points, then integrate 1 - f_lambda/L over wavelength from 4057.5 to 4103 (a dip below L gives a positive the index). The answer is 2.0 angstrom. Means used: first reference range 18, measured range 15.6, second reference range 14.6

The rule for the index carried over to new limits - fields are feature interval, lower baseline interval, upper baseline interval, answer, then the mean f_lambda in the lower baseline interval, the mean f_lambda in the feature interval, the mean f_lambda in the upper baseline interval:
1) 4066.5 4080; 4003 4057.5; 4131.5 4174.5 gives 0.92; 18.3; 16.6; 16.9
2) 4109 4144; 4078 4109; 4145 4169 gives -1.73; 14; 16.3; 16.9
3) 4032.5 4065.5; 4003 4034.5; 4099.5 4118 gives -2.10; 18.4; 18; 13.9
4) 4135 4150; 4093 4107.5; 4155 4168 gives -1.57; 12.3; 16.9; 16.7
